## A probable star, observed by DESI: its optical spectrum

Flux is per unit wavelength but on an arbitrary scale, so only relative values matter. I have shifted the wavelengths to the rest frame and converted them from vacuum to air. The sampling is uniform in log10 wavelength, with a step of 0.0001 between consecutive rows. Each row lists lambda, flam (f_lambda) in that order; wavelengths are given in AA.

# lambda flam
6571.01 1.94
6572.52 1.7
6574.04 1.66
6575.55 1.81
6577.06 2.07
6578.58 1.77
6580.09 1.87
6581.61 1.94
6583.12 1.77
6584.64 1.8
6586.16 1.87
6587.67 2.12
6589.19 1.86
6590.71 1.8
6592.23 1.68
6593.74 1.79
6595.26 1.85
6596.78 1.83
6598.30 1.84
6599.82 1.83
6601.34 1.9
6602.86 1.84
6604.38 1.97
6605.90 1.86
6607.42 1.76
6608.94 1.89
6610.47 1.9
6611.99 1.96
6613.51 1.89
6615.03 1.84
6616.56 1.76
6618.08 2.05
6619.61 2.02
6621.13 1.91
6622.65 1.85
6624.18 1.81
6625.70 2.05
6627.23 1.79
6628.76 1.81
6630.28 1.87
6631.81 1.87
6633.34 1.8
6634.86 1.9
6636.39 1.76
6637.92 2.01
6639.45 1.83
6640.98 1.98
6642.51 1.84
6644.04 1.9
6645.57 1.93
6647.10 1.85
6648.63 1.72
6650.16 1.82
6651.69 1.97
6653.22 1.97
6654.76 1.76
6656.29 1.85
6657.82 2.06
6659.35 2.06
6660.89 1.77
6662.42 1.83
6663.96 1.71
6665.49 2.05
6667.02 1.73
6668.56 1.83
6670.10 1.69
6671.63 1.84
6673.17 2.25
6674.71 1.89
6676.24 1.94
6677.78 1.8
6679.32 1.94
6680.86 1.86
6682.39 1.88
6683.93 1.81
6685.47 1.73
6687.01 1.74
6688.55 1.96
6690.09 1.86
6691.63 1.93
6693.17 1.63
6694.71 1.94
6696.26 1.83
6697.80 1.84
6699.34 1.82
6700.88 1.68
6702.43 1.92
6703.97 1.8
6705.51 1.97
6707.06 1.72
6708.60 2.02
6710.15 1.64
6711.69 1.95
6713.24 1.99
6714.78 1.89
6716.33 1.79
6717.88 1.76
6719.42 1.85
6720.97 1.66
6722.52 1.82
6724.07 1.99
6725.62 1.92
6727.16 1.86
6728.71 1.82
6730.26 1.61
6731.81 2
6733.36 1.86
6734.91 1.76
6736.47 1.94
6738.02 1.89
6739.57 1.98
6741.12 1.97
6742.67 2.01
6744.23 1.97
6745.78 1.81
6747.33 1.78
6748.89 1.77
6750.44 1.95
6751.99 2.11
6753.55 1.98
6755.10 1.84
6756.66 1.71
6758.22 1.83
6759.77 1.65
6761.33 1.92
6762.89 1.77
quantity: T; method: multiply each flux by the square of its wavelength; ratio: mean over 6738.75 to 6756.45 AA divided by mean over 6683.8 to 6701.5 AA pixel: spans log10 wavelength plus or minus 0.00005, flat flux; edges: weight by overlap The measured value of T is 1.07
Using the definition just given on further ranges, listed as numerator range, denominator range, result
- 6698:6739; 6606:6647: 1.01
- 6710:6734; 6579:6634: 1.02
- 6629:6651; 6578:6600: 1.03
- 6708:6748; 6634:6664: 1.02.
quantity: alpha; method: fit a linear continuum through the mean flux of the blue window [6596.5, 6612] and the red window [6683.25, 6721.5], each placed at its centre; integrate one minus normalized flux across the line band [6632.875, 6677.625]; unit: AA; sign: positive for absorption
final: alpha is -0.78 AA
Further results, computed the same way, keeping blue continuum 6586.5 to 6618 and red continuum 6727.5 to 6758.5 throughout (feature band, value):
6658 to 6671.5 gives 0.2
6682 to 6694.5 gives 0.3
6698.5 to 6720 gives 0.4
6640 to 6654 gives -0.1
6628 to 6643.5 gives 0.0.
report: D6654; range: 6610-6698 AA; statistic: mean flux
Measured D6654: 1.87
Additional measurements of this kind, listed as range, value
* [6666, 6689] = 1.86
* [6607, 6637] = 1.88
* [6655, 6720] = 1.86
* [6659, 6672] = 1.83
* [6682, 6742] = 1.85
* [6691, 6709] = 1.84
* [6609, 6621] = 1.91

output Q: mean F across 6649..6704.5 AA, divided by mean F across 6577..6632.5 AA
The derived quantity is 0.99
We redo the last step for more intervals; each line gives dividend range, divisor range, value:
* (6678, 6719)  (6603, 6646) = 0.98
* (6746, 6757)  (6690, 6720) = 1.02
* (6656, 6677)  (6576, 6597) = 1.02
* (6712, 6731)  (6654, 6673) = 0.98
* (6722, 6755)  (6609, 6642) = 1.00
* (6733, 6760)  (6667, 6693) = 1.01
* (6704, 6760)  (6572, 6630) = 1.00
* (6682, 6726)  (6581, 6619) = 0.99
